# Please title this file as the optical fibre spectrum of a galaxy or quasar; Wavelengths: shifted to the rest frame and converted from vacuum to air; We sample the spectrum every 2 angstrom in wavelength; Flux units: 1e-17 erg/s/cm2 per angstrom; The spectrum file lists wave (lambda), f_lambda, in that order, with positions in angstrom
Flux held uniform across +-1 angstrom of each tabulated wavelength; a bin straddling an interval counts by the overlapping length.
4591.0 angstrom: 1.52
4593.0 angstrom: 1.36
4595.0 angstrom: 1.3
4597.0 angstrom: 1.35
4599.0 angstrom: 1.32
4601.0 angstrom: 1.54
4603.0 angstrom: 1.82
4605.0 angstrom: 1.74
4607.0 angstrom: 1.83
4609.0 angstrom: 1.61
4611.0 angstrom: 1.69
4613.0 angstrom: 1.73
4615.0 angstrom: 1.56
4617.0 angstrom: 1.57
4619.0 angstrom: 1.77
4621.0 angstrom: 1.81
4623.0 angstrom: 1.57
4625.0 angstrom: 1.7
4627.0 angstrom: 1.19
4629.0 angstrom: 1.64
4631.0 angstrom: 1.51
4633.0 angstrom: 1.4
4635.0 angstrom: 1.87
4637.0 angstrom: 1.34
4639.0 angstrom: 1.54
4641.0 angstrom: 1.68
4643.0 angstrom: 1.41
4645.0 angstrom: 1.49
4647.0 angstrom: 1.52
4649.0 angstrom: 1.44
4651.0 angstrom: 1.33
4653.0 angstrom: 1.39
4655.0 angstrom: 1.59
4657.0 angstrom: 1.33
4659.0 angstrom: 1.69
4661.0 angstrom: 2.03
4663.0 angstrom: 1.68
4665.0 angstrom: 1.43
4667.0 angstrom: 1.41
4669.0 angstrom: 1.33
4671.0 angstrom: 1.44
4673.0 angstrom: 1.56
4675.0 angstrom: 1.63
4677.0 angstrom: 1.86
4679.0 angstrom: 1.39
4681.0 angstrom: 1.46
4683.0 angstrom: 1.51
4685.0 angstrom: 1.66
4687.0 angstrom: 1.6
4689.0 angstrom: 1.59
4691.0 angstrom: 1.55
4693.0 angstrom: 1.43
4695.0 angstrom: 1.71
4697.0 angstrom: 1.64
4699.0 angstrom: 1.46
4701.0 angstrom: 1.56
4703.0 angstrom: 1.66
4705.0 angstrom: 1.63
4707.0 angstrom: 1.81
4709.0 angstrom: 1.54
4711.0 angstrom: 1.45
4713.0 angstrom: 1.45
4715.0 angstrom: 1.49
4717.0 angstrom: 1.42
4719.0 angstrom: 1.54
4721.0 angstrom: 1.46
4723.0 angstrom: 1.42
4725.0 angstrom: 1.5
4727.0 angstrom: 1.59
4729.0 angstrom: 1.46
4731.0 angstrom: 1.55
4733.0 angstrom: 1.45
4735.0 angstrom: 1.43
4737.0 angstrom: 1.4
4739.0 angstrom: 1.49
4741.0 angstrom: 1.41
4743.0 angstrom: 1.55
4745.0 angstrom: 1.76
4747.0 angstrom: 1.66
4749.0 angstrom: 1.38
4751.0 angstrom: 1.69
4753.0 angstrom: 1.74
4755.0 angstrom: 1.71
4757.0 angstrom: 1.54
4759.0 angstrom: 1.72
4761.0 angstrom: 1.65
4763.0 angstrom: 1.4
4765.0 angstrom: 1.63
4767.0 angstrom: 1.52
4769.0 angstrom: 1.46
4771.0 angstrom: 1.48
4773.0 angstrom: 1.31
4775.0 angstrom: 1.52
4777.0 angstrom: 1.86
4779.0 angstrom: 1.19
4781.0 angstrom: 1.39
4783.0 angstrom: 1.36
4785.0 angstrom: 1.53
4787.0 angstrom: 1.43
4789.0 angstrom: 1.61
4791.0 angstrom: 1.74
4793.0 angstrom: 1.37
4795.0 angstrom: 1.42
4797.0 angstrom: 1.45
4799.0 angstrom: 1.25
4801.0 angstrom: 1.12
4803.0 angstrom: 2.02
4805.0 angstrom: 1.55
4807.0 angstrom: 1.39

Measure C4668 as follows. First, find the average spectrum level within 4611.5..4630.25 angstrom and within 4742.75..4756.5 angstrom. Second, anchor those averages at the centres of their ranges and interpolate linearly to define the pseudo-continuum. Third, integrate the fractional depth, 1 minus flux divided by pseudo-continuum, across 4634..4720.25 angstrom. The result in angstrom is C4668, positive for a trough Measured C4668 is 4.3 angstrom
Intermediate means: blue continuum 1.62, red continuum 1.64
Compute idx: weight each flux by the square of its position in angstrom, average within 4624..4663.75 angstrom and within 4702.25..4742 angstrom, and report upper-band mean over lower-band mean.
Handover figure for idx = 1.01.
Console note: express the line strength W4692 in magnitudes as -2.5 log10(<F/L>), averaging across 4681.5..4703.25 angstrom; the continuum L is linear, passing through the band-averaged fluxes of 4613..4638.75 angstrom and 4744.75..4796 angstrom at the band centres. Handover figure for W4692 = -0.01 mag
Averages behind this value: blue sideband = 1.58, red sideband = 1.54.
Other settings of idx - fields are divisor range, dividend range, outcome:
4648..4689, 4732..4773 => 1.04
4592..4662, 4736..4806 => 1.04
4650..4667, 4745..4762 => 1.10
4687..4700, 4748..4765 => 1.05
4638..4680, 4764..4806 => 1.02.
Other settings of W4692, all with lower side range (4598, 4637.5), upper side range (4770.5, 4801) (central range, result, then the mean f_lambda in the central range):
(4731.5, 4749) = -0.01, 1.51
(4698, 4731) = -0.01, 1.53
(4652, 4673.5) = 0.03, 1.53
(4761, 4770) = -0.04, 1.52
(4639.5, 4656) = 0.07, 1.48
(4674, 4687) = -0.02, 1.59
